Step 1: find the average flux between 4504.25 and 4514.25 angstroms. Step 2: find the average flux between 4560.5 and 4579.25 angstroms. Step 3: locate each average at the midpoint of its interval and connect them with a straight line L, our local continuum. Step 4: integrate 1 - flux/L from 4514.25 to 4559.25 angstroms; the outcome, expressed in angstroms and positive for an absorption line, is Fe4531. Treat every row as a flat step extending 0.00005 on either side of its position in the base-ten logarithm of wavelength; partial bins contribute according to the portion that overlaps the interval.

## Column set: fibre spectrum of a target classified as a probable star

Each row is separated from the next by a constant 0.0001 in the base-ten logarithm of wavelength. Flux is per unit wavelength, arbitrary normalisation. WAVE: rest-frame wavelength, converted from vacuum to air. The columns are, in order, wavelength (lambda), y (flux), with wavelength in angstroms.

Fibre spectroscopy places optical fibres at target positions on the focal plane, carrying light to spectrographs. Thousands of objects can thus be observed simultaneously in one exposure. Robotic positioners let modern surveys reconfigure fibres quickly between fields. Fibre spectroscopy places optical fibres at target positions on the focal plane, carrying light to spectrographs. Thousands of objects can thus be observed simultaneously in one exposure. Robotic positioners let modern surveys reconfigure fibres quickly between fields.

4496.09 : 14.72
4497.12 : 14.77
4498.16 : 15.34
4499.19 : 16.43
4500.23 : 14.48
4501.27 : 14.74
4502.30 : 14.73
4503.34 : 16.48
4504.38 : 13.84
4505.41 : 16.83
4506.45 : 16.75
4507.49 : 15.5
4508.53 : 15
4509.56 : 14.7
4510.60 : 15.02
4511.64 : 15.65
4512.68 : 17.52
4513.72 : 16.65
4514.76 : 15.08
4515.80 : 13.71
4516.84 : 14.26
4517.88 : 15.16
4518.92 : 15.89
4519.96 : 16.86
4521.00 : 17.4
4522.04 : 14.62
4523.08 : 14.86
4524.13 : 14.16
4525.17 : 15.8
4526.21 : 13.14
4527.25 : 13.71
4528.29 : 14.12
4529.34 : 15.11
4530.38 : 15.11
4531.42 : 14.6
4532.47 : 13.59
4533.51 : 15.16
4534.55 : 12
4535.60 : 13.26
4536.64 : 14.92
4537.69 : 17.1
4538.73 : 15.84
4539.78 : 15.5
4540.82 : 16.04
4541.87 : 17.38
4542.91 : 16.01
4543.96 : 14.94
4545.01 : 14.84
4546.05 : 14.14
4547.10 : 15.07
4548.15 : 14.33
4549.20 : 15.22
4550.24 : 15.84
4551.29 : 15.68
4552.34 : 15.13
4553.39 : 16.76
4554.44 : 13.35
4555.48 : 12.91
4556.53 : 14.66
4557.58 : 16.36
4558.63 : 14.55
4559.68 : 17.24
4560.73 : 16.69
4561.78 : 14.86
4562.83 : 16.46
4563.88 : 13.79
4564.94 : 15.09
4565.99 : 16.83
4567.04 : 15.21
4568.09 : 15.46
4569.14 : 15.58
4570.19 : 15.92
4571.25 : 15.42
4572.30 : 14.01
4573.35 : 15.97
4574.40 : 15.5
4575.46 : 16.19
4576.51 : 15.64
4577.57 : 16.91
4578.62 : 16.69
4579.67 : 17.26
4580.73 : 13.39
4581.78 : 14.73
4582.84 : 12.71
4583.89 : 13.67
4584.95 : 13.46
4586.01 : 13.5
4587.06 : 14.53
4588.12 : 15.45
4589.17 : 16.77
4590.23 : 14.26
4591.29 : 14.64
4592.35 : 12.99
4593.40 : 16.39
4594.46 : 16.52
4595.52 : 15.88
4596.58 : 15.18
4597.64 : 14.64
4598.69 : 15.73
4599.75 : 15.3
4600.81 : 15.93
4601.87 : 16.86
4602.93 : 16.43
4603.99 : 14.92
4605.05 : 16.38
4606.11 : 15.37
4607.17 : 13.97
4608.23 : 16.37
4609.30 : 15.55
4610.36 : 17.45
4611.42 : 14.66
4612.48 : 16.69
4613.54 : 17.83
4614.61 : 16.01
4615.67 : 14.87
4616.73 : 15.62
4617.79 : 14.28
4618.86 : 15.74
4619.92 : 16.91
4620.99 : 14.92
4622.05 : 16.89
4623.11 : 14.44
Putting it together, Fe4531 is 2.2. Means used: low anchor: 15.8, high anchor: 15.7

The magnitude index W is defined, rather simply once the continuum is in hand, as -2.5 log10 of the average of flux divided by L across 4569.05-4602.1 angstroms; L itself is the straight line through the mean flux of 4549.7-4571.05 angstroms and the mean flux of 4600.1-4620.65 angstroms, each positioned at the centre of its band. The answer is 0.03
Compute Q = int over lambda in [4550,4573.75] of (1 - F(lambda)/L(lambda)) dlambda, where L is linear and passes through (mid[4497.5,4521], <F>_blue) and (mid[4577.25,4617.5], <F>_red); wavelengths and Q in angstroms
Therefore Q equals 0.1 angstroms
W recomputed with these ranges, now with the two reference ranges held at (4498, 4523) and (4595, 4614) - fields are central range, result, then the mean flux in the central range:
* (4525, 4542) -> 0.06 mag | 14.8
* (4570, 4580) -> -0.01 mag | 15.9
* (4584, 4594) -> 0.08 mag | 14.6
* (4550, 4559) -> 0.05 mag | 15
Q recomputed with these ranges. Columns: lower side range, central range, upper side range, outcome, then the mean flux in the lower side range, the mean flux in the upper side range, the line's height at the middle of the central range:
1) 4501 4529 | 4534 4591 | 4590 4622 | 1.0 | 15.3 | 15.6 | 15.5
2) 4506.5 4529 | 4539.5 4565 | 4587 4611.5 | 0.1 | 15.2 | 15.5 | 15.3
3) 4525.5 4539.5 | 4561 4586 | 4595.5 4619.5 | -0.1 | 14.5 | 15.7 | 15.2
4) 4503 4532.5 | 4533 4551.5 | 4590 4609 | 0.1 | 15.2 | 15.4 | 15.3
